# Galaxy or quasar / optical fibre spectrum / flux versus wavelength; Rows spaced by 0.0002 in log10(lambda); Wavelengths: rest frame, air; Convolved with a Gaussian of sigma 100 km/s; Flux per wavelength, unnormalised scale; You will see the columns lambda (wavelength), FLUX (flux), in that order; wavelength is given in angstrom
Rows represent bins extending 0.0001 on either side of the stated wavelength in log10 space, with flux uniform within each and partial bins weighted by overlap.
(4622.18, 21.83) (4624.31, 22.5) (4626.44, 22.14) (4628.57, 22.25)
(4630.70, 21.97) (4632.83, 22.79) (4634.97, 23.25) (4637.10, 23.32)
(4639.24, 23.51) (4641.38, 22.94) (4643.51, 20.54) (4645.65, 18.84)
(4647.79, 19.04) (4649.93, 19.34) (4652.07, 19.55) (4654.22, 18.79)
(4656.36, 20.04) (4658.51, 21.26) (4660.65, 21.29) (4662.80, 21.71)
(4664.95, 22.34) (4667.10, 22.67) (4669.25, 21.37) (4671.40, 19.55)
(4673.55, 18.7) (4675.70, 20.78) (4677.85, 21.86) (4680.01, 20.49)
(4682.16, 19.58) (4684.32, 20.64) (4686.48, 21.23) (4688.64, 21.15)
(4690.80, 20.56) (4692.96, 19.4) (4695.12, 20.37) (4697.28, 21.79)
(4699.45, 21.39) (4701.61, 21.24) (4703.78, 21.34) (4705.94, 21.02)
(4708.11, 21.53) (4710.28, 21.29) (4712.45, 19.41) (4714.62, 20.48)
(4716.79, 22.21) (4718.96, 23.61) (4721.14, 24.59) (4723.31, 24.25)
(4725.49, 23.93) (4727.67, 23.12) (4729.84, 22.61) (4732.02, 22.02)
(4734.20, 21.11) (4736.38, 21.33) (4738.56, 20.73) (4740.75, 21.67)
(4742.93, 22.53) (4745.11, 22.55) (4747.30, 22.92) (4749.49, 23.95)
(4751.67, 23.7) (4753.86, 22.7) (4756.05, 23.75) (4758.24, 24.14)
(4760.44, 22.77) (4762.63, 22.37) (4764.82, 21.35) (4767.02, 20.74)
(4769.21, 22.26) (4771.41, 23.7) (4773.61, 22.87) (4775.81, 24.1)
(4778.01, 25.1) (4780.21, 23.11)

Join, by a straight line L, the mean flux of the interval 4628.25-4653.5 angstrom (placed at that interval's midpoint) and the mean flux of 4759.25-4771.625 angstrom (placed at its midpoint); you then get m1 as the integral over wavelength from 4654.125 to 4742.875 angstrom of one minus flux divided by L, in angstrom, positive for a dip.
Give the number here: 1.4 angstrom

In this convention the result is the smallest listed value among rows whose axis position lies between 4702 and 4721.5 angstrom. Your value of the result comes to 19.41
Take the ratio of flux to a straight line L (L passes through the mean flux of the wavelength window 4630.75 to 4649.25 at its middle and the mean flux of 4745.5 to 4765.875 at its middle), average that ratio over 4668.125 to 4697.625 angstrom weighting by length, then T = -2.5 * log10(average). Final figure 0.09 mag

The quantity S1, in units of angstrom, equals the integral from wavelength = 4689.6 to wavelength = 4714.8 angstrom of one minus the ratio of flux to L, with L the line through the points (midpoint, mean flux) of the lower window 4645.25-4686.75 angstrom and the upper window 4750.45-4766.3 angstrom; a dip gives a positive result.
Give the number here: 0.7 angstrom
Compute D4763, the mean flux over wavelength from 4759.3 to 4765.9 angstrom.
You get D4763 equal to 22.2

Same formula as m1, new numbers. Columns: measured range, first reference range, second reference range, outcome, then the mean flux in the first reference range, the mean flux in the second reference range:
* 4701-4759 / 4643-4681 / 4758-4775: -1.60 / 20.5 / 22.5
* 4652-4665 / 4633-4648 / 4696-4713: 0.59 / 21.8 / 21.2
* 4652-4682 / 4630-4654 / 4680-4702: 0.33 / 21.3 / 20.7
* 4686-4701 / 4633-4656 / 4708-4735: 0.69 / 21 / 22.4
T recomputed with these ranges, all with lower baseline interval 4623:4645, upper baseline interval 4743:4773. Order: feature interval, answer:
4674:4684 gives 0.10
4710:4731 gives 0.01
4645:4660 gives 0.15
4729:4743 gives 0.06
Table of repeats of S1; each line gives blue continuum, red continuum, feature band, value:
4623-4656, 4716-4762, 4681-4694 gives 0.97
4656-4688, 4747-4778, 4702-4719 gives 0.47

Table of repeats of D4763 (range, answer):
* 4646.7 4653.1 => 19.3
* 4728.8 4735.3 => 21.9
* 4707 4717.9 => 21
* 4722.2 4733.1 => 23.2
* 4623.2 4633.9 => 22.3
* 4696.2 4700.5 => 21.6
